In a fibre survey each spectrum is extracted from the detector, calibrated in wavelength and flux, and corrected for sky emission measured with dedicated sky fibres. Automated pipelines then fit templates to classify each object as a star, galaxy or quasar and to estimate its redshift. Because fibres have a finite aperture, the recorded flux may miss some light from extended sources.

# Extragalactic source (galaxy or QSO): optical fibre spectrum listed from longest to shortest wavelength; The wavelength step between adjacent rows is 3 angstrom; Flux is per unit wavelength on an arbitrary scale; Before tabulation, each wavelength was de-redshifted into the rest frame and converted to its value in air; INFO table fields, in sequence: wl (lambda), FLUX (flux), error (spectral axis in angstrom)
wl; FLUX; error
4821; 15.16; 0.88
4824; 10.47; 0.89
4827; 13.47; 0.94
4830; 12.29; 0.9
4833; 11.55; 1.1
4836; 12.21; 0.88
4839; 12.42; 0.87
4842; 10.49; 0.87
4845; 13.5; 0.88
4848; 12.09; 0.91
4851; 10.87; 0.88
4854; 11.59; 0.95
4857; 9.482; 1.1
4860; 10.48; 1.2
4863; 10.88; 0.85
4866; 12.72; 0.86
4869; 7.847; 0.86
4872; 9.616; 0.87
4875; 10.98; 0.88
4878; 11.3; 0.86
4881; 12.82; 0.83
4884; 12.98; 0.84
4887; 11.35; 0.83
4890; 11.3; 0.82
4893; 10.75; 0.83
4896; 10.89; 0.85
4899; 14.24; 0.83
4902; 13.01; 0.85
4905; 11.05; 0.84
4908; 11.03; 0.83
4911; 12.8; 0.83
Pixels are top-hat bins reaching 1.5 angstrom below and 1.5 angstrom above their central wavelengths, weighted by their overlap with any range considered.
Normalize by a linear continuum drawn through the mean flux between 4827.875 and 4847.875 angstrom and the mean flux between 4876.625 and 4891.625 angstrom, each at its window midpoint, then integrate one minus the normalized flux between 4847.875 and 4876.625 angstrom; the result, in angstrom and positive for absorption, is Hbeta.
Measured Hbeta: 3.44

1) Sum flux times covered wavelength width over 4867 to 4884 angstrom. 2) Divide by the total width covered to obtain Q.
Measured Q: 10.8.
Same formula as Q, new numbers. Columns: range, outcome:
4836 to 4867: 11.5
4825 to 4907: 11.6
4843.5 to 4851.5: 12.3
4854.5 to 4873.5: 10.2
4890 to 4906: 12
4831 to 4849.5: 12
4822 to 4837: 12.1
